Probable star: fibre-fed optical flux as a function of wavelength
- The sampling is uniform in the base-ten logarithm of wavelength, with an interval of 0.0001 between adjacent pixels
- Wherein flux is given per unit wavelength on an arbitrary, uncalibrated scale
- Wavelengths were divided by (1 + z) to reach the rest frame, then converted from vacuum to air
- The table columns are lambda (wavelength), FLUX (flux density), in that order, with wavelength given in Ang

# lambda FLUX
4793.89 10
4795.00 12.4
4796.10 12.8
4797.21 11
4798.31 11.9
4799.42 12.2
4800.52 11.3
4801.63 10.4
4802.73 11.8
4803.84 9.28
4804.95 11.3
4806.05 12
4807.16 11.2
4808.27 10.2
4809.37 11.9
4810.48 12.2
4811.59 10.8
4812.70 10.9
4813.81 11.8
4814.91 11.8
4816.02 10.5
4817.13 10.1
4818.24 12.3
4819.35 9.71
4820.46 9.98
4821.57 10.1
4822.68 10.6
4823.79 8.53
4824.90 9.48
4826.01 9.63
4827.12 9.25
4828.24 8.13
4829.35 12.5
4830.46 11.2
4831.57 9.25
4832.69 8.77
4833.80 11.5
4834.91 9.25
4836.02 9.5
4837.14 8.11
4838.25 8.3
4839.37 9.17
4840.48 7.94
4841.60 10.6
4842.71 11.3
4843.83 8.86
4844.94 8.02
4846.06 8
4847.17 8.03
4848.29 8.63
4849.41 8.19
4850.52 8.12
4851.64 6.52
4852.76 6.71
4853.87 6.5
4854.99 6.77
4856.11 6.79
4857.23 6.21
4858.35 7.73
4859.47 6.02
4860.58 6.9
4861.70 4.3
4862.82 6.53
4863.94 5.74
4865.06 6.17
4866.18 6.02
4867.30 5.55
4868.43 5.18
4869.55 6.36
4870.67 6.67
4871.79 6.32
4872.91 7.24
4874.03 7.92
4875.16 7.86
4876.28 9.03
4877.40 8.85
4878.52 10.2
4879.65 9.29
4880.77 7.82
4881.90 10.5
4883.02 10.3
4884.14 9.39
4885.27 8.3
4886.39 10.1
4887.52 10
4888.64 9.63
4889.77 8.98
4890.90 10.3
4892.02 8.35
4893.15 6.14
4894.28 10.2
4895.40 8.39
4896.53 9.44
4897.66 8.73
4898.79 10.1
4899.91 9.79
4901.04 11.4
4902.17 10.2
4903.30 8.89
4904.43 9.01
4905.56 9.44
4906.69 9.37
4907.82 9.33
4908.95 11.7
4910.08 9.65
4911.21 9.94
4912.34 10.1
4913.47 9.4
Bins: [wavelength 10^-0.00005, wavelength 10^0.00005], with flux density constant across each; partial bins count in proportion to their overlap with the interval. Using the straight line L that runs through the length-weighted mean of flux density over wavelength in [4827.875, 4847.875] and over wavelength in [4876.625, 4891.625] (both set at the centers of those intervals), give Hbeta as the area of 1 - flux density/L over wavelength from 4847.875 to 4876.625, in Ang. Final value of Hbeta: 8.2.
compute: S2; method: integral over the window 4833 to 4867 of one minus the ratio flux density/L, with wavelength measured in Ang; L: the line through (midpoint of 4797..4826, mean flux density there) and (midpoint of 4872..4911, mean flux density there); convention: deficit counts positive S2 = 8.0 Ang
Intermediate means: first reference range 10.9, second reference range 9.27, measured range 7.74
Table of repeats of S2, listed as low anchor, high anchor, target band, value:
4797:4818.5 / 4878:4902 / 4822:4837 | 1.37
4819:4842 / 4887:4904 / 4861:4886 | 5.02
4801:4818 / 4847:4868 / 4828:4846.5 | -2.01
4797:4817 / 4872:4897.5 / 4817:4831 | 0.81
